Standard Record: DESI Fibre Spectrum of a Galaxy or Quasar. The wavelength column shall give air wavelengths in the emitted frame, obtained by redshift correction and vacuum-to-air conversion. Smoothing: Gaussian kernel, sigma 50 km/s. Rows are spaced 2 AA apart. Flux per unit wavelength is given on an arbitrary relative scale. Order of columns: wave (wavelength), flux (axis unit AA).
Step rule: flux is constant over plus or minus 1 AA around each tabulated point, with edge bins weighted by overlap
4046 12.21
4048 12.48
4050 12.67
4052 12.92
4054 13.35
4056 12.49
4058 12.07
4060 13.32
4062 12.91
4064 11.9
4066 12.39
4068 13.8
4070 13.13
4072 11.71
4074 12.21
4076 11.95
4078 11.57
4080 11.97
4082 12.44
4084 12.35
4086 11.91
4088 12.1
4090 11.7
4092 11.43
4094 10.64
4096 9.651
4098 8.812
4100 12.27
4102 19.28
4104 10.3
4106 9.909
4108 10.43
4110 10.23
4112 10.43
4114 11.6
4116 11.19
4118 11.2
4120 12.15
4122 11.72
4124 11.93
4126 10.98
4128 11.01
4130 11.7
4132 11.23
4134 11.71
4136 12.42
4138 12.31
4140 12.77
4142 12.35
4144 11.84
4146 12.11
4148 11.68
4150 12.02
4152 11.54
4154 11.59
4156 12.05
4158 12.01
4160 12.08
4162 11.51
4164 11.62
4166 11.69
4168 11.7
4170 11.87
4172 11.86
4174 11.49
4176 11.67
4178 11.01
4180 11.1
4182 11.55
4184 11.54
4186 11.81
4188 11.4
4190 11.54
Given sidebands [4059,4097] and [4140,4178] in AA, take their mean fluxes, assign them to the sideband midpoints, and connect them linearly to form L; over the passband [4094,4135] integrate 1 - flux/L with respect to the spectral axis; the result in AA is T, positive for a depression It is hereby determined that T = 1.99 AA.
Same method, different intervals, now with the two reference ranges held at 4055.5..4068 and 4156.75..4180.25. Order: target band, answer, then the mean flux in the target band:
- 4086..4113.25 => 2.07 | 11.3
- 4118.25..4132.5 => 0.62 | 11.5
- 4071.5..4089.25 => 0.60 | 12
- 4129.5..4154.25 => -0.13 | 12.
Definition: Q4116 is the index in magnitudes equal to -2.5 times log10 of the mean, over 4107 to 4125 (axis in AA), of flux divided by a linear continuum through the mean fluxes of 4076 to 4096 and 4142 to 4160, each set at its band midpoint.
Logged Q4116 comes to 0.05 mag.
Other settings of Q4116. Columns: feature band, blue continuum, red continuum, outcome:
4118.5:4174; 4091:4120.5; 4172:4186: -0.041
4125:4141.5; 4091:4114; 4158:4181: -0.035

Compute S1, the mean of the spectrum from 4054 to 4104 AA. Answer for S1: 12.2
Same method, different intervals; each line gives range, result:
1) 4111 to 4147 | 11.7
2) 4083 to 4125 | 11.5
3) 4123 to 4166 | 11.8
